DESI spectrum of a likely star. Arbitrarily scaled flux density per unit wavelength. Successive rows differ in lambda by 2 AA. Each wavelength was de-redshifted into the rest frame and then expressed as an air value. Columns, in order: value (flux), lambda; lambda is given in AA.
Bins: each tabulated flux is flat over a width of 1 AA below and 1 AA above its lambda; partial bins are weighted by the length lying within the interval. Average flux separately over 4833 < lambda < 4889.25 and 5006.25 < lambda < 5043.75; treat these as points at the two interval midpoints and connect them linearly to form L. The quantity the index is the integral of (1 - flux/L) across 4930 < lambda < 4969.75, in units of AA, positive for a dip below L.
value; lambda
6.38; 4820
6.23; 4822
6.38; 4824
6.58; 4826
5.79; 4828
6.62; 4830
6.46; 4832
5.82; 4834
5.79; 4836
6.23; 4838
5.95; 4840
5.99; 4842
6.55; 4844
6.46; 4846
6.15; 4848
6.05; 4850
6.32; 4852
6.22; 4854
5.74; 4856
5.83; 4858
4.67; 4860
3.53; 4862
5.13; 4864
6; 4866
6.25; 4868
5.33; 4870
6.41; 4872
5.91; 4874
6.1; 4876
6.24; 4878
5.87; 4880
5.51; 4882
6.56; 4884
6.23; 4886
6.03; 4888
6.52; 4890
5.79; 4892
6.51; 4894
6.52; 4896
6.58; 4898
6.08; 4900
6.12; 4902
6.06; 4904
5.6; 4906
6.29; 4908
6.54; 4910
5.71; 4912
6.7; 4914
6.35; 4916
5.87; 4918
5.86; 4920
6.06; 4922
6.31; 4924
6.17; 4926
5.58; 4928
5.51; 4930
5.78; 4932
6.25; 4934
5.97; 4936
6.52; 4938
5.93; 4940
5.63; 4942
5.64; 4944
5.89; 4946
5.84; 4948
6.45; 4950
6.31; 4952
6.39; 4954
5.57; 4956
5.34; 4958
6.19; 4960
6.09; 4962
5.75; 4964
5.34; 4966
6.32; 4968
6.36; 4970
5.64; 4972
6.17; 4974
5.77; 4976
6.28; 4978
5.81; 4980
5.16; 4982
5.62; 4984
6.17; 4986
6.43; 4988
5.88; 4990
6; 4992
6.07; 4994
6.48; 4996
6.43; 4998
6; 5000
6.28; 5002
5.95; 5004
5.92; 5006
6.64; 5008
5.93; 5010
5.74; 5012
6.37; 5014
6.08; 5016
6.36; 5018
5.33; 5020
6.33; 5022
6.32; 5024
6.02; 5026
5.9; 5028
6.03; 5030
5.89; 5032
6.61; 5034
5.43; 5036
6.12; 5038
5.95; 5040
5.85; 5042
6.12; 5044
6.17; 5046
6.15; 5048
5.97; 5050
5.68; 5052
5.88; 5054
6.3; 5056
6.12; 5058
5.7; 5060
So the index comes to 0.1 AA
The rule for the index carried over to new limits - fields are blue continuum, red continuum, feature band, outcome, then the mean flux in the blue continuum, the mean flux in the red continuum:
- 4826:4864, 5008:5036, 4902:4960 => -0.3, 5.9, 6.07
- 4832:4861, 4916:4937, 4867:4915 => -1.4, 6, 5.96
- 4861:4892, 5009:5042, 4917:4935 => -0.1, 5.84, 6.02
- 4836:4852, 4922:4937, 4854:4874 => 2.1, 6.18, 5.95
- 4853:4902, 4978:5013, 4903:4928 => -0.7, 5.9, 6.04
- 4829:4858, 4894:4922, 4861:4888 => 1.7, 6.16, 6.18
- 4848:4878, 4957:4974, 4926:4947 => -0.1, 5.71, 5.9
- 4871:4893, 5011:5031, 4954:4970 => 0.5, 6.11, 6.05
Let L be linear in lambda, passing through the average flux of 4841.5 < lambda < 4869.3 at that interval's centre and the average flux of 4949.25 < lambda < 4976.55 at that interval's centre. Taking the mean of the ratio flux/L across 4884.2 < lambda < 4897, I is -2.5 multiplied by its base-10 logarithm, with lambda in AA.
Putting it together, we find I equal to -0.08 mag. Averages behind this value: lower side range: 5.77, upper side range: 5.98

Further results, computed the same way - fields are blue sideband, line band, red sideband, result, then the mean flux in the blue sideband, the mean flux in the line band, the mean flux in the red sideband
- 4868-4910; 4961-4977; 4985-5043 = 0.031 mag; 6.13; 5.93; 6.09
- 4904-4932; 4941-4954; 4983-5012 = 0.013 mag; 6.03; 5.99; 6.12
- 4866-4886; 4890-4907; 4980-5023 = -0.026 mag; 6.03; 6.18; 6.05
